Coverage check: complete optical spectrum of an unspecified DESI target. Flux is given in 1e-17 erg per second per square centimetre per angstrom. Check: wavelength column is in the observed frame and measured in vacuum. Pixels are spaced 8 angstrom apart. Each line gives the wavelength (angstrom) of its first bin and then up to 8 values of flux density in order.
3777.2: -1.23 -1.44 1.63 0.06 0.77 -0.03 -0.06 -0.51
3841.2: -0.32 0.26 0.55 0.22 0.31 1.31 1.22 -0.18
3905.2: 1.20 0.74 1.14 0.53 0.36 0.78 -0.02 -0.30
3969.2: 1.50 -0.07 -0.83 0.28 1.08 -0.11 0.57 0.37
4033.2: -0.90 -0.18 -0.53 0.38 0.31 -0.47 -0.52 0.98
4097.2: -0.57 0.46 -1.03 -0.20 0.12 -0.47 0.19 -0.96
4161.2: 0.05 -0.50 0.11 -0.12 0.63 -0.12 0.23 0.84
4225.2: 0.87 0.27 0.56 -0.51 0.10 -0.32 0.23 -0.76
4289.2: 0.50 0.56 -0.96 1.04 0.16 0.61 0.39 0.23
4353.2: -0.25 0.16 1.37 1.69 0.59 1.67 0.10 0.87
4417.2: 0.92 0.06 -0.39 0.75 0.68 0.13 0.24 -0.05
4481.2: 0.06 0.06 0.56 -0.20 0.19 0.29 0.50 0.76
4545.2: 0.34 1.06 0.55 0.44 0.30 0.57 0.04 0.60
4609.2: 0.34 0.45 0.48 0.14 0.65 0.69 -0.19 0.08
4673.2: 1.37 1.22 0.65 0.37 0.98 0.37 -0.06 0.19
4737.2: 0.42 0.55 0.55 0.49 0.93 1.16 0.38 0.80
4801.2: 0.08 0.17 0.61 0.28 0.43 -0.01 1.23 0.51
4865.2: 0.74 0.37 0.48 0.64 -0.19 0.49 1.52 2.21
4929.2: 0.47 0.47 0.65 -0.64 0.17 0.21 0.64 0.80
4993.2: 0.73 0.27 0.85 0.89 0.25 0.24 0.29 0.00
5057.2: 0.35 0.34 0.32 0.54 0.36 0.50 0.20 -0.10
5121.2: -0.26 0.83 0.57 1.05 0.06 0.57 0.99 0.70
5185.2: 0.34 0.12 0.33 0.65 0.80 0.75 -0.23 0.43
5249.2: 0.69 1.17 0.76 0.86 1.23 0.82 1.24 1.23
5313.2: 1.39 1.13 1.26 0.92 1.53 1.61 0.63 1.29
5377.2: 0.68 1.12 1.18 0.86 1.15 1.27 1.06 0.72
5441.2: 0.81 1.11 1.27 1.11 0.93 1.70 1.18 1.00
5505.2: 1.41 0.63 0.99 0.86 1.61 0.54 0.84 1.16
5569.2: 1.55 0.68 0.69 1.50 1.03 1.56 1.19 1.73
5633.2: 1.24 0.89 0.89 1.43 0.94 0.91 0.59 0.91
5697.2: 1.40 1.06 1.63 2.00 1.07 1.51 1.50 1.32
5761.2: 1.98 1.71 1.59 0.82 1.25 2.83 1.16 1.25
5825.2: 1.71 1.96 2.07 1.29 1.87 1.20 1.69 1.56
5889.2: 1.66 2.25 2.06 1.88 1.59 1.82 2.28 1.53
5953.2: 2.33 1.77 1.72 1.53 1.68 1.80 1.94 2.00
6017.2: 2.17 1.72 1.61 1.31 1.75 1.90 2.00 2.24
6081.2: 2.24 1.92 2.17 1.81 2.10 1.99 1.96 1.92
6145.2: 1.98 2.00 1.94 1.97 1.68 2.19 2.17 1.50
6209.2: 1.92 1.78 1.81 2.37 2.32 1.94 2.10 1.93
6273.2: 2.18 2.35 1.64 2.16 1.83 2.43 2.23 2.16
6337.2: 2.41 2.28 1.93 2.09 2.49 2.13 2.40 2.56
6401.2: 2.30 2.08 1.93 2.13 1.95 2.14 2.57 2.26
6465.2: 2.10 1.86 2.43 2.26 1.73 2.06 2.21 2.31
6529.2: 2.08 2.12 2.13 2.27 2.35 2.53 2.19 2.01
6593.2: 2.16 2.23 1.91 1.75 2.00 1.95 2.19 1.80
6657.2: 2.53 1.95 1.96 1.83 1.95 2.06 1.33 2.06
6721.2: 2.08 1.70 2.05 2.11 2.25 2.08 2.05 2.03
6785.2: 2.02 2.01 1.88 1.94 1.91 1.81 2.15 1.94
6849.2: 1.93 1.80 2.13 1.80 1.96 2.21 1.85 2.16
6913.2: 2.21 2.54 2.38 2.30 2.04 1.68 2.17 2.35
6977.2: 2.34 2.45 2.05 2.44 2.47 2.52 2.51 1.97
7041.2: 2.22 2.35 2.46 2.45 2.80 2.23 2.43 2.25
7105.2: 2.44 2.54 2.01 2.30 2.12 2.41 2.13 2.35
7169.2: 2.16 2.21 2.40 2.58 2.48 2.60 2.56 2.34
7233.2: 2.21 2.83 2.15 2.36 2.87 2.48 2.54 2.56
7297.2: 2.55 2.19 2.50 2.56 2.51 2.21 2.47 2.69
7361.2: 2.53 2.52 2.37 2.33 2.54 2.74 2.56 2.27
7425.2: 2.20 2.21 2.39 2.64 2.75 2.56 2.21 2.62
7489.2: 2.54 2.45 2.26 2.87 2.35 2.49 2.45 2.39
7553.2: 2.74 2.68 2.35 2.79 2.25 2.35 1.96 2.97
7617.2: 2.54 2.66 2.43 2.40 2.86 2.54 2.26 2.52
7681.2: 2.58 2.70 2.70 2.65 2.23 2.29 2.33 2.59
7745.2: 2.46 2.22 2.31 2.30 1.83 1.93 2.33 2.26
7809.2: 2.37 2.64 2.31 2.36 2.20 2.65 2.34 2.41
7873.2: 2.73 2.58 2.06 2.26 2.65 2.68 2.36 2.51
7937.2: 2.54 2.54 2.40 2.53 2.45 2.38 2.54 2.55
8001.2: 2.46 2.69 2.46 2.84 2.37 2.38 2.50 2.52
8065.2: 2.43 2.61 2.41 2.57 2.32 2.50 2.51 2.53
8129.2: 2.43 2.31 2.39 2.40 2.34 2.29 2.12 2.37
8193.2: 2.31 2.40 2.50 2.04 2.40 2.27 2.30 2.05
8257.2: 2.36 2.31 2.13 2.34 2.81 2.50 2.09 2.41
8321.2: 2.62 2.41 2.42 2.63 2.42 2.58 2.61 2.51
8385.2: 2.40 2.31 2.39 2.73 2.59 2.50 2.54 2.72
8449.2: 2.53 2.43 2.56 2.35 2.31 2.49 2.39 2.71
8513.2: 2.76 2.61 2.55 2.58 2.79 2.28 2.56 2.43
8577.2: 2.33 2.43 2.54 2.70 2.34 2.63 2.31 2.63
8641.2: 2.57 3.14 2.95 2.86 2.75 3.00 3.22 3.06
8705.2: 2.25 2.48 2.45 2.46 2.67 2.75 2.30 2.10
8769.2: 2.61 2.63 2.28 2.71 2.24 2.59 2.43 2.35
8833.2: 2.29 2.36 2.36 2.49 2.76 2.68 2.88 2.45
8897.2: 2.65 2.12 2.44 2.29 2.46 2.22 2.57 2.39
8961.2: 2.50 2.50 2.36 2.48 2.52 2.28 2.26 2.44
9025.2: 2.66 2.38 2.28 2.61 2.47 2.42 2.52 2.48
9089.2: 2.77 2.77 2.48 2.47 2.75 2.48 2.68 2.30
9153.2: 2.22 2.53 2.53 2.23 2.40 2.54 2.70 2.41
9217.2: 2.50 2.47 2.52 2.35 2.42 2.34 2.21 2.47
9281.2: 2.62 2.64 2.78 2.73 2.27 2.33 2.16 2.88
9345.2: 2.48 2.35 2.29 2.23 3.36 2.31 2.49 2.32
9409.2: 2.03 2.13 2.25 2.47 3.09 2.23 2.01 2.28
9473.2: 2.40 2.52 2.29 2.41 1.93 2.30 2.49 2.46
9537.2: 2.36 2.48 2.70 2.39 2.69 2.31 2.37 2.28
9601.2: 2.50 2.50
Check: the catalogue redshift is 0.32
